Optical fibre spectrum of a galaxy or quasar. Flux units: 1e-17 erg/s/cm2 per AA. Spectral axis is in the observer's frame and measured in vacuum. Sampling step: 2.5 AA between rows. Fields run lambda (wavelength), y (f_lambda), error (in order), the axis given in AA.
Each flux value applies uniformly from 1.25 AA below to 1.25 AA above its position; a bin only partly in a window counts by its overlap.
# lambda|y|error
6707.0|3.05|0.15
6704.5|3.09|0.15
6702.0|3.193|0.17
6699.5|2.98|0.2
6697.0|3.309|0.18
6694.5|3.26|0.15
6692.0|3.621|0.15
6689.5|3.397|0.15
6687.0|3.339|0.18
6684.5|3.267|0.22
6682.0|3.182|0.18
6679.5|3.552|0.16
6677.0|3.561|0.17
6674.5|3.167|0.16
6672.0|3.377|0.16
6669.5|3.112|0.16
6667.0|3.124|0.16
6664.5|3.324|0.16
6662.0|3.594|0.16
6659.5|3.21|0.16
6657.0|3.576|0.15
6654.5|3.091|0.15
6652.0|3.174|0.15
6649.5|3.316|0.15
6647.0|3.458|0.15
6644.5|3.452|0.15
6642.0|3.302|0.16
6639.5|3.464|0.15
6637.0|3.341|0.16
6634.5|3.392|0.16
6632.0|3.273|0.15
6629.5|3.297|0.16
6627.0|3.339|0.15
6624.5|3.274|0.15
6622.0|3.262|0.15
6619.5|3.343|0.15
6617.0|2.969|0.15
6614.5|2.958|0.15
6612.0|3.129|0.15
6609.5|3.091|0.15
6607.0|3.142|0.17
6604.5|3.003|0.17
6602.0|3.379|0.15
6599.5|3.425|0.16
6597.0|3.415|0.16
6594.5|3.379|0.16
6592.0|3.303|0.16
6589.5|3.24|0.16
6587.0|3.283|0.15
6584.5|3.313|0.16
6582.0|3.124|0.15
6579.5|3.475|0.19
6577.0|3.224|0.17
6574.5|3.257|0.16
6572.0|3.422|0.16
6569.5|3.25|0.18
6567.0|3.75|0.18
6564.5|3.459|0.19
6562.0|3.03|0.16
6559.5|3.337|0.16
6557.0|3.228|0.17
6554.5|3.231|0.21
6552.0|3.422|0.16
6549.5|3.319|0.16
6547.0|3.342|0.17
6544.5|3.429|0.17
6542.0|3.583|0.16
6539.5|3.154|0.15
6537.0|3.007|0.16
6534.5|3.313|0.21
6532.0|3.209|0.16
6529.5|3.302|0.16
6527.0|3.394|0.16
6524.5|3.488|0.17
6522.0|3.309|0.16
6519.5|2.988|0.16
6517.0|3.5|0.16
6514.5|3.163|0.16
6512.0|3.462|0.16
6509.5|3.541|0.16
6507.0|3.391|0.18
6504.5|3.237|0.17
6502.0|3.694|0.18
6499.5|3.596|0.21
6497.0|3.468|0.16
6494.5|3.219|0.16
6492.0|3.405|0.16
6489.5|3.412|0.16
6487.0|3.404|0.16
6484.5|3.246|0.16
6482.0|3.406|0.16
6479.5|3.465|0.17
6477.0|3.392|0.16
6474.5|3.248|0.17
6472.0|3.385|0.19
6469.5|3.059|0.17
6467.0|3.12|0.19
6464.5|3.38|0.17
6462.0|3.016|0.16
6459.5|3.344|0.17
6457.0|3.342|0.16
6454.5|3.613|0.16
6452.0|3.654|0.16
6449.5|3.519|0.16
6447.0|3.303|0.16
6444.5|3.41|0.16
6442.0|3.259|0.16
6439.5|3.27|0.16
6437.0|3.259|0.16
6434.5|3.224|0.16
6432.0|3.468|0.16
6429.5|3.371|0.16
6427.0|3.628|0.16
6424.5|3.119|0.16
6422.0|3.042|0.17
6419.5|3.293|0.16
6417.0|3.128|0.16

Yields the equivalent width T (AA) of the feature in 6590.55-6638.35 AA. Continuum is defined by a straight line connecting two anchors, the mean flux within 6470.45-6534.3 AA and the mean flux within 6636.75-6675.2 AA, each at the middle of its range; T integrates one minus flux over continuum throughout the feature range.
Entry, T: 1.2 AA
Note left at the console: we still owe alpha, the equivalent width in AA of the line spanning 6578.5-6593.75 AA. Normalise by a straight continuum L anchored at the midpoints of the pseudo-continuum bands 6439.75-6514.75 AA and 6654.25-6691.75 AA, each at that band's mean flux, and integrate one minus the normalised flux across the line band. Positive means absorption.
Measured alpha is 0.3 AA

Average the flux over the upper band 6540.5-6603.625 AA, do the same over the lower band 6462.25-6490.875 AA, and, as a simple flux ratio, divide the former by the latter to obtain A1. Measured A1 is 1.0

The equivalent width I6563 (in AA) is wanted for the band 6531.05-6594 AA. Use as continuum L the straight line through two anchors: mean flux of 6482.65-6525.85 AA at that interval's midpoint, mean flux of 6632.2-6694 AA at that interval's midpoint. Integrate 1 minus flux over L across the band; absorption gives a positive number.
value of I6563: 1.14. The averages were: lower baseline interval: 3.38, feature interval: 3.31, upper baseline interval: 3.35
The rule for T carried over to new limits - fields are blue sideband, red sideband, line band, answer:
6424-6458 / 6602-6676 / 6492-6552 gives -0.2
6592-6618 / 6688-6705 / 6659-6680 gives -0.5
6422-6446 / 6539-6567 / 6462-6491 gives 0.2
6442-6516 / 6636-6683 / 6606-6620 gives 1.1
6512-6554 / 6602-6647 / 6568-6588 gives -0.1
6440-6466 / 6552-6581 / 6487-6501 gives -0.3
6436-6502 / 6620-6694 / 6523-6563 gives 0.6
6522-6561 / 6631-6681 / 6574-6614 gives 0.9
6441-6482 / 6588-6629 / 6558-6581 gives -0.6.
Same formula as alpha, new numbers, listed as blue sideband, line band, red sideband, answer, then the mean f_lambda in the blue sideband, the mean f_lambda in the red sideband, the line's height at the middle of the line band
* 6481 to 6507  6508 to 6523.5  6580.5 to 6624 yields 0.2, 3.41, 3.22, 3.37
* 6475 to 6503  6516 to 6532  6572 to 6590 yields 0.2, 3.42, 3.29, 3.37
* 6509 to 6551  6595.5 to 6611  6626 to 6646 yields 0.5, 3.32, 3.36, 3.35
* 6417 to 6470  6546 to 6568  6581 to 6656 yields -0.4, 3.32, 3.27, 3.28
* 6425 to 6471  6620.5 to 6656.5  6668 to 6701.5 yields 0.0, 3.34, 3.31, 3.32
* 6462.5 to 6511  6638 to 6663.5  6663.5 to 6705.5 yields -0.5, 3.37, 3.29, 3.3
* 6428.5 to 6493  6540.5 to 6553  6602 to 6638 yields -0.5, 3.34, 3.21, 3.27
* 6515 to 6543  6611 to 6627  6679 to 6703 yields 0.6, 3.29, 3.3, 3.3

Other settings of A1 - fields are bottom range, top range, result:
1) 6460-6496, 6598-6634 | 0.97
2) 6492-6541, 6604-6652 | 0.97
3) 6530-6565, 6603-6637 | 0.97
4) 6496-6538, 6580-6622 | 0.96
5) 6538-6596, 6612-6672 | 0.99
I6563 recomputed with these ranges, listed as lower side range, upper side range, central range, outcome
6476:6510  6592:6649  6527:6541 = 0.6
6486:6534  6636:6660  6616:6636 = 0.4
